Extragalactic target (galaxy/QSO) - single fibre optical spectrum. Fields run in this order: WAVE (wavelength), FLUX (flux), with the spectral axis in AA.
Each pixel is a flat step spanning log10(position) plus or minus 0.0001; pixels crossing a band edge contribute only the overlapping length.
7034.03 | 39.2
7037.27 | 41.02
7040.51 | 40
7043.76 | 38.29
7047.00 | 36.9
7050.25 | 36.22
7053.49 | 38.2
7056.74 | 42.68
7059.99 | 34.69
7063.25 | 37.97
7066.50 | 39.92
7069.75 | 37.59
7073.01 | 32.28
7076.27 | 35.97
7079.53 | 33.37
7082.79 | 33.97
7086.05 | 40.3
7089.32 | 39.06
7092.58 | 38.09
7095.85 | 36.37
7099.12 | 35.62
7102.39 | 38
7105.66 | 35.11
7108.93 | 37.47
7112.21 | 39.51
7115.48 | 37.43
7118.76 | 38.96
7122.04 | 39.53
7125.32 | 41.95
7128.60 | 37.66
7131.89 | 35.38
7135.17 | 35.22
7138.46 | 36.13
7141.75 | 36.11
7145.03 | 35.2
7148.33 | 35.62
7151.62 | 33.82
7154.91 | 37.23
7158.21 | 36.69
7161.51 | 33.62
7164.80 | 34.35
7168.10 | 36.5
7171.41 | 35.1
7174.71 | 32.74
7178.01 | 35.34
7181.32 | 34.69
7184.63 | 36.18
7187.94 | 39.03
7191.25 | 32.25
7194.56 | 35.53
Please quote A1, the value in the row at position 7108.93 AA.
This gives 37.47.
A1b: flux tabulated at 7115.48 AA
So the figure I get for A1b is 37.43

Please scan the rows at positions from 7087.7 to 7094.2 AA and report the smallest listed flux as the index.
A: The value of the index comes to 38.09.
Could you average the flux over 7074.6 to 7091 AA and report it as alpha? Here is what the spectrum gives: 36.5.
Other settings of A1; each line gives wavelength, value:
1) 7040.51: 40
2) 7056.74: 42.68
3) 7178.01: 35.34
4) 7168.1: 36.5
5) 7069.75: 37.59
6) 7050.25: 36.22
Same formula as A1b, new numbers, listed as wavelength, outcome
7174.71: 32.74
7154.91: 37.23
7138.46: 36.13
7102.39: 38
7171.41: 35.1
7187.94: 39.03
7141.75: 36.11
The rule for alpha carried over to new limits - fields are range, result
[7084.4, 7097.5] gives 38.4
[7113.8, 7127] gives 39.5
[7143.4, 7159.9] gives 35.7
